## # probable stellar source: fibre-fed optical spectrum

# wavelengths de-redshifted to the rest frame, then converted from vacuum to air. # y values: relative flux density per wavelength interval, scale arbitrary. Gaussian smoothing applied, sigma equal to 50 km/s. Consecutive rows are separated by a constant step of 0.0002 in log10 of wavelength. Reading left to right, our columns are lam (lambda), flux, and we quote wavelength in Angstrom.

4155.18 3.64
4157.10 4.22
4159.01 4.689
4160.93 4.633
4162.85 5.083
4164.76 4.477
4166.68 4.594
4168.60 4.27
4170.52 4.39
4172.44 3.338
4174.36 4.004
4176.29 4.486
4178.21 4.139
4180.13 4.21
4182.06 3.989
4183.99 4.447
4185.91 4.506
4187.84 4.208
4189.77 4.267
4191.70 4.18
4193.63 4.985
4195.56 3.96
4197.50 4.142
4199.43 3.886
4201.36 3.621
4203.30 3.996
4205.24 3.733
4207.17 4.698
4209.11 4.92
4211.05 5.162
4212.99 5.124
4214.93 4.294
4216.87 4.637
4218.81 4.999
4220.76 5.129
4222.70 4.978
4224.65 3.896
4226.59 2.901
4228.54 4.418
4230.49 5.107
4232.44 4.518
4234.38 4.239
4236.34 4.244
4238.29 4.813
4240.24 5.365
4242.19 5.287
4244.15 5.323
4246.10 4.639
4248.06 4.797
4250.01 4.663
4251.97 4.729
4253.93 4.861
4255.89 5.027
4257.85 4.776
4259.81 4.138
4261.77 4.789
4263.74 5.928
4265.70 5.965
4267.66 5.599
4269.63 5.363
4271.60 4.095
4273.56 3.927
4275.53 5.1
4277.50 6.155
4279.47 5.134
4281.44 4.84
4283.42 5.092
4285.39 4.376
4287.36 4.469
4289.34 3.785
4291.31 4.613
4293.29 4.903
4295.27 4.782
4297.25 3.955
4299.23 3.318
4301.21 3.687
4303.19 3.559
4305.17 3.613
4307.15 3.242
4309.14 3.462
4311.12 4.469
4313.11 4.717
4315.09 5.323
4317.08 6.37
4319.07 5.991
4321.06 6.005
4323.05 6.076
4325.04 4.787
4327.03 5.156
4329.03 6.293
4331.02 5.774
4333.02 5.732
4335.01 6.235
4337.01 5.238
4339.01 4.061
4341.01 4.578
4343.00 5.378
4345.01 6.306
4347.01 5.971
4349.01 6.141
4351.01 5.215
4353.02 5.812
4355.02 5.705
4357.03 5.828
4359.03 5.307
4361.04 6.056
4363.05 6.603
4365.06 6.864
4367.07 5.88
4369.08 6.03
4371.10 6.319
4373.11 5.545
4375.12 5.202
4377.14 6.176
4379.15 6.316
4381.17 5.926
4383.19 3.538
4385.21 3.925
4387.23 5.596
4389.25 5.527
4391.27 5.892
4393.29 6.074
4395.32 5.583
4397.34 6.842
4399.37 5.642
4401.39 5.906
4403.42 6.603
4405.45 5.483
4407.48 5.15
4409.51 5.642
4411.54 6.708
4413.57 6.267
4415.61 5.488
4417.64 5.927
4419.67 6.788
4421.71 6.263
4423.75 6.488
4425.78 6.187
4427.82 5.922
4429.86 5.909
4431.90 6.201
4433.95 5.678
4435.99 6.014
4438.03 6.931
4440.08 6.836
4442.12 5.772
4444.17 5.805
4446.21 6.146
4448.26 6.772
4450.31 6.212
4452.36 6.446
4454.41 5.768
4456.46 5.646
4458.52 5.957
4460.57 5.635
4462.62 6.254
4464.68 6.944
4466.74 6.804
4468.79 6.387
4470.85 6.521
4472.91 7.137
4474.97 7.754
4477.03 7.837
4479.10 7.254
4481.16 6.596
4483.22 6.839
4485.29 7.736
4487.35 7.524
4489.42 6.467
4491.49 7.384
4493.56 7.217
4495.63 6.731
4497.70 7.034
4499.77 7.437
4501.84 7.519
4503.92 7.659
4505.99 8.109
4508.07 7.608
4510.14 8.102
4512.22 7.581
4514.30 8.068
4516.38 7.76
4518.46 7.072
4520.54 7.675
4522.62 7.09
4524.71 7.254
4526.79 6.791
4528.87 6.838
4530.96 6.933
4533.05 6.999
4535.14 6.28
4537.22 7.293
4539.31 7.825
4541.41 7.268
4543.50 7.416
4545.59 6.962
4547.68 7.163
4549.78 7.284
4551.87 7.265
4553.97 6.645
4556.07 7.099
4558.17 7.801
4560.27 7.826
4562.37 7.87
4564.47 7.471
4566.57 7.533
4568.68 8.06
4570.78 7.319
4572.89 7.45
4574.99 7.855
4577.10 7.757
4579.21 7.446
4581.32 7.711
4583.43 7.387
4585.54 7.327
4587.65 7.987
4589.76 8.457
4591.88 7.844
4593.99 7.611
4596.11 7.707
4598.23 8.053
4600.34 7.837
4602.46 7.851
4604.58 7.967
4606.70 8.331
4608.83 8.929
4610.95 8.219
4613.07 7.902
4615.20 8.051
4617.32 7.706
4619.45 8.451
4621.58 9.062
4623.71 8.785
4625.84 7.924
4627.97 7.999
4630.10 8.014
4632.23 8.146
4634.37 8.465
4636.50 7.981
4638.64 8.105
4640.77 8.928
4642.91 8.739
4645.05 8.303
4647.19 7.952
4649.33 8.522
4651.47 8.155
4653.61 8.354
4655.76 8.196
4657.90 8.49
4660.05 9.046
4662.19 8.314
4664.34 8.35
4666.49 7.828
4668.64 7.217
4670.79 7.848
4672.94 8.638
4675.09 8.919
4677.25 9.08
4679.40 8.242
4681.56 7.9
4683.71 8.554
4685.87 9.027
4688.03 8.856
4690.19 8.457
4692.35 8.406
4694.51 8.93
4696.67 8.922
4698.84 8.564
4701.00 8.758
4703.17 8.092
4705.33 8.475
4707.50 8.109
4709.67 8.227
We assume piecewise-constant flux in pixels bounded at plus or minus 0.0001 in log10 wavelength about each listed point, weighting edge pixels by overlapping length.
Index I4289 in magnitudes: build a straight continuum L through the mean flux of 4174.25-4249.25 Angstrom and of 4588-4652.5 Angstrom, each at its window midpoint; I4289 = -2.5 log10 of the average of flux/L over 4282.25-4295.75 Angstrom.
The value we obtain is 0.14 mag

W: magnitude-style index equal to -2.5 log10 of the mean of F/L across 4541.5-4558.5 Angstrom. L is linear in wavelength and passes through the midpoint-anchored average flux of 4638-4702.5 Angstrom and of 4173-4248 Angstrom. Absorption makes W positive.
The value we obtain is 0.03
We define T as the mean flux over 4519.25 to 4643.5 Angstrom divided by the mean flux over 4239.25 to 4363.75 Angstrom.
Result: 1.53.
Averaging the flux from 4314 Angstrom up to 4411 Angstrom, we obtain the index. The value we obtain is 5.7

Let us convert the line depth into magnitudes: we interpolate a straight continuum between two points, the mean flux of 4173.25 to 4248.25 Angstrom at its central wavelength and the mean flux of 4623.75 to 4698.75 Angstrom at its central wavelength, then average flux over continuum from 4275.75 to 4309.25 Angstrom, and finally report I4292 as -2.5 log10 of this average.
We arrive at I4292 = 0.19 mag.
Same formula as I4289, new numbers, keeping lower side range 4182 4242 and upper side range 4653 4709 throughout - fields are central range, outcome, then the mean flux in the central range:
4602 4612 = -0.06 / 8.28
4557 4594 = -0.02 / 7.71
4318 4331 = -0.06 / 5.73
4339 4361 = 0.01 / 5.57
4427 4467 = 0.05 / 6.17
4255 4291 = 0.01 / 4.91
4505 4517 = -0.13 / 7.87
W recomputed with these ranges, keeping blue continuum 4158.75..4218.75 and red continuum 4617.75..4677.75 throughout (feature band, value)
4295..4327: 0.18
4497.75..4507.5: -0.08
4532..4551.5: 0.04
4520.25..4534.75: 0.04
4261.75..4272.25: -0.07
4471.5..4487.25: -0.06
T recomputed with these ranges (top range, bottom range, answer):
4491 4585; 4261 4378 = 1.42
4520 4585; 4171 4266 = 1.62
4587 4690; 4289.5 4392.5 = 1.57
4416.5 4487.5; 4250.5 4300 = 1.35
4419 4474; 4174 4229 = 1.44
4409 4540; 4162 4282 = 1.47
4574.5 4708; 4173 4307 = 1.82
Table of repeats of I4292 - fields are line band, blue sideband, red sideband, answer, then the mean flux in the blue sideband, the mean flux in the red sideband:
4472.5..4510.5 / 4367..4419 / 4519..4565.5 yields -0.10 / 5.74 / 7.23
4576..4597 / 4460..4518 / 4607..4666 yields 0.03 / 7.22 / 8.33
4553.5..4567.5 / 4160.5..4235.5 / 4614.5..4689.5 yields 0.01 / 4.37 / 8.35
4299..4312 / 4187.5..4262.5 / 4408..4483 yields 0.39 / 4.55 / 6.36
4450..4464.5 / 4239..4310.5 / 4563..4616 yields 0.08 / 4.65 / 7.84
